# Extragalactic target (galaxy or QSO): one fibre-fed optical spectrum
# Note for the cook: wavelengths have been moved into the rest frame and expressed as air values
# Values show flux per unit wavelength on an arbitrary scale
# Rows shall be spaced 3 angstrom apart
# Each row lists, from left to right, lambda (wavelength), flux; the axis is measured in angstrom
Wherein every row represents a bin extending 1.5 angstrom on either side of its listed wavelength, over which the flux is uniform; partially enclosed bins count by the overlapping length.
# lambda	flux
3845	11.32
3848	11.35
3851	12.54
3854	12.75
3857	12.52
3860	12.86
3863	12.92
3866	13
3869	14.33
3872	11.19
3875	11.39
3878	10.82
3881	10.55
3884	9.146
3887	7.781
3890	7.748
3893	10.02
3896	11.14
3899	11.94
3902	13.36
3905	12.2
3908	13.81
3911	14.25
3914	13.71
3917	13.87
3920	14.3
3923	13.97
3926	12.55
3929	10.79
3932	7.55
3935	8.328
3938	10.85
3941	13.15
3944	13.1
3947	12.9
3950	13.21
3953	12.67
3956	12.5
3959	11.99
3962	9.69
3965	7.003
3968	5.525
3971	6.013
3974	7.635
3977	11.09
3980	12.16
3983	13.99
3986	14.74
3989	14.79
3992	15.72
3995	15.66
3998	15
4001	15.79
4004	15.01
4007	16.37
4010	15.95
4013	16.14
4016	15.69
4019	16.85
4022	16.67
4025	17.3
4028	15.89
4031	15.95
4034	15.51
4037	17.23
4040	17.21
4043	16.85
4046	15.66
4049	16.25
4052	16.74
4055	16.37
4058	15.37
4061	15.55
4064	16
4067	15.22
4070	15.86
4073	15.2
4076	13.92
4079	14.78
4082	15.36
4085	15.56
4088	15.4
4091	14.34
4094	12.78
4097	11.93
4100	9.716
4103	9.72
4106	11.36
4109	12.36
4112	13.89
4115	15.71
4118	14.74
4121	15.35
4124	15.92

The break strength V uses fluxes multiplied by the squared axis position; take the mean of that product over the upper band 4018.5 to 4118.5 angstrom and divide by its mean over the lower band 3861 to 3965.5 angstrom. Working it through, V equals 1.38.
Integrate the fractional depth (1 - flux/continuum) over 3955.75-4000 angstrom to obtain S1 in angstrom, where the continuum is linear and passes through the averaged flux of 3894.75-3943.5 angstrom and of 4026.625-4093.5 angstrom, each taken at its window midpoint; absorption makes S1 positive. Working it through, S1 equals 7.0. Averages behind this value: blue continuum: 12.3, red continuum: 15.7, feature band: 11.6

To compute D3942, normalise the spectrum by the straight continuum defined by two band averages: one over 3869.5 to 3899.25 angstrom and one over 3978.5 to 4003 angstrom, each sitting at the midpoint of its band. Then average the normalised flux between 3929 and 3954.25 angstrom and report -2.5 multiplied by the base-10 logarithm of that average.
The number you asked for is 0.12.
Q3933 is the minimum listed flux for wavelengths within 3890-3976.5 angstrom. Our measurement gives 5.525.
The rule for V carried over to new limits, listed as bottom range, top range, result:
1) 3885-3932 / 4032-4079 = 1.43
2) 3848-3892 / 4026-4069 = 1.55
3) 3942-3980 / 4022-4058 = 1.65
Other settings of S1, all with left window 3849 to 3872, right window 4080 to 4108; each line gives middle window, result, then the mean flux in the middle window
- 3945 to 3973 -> 5.87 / 10.2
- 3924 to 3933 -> 1.55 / 10.7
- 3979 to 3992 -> -1.32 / 14.2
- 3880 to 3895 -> 4.41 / 9.07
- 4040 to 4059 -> -5.00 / 16.3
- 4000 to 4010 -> -2.22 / 15.8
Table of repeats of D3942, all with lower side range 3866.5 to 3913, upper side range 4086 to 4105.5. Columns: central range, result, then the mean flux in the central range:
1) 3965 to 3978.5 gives 0.49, 7.5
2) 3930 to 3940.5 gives 0.23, 9.4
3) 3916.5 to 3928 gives -0.17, 13.5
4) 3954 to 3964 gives 0.04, 11.2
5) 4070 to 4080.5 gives -0.21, 14.8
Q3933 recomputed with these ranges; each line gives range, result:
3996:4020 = 15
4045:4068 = 15.22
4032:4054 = 15.51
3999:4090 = 13.92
